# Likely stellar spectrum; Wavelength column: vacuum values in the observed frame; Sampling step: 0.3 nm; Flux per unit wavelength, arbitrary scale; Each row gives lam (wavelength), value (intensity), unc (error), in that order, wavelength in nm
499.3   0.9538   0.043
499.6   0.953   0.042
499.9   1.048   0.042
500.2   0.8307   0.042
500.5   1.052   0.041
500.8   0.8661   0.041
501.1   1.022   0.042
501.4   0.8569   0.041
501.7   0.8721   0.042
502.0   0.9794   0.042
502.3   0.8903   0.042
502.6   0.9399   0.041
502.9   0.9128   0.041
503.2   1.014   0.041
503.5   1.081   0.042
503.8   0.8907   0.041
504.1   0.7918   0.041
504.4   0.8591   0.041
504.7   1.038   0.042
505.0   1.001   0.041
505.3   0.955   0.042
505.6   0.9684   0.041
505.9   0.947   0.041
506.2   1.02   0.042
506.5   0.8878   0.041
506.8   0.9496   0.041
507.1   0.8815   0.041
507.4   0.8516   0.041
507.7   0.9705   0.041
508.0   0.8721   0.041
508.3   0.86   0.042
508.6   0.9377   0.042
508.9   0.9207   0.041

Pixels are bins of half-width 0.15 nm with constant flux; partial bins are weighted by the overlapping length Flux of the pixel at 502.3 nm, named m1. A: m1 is 0.8903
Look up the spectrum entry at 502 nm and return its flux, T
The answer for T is 0.9794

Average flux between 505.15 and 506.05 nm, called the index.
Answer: 0.957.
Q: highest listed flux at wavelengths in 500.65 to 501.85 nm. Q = 1.022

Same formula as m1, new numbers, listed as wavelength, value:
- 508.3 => 0.86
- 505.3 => 0.955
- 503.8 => 0.8907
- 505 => 1.001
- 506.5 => 0.8878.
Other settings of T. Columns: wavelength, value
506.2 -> 1.02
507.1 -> 0.8815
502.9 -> 0.9128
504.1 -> 0.7918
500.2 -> 0.8307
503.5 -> 1.081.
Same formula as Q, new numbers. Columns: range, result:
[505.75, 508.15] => 1.02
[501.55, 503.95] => 1.081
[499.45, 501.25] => 1.052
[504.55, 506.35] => 1.038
